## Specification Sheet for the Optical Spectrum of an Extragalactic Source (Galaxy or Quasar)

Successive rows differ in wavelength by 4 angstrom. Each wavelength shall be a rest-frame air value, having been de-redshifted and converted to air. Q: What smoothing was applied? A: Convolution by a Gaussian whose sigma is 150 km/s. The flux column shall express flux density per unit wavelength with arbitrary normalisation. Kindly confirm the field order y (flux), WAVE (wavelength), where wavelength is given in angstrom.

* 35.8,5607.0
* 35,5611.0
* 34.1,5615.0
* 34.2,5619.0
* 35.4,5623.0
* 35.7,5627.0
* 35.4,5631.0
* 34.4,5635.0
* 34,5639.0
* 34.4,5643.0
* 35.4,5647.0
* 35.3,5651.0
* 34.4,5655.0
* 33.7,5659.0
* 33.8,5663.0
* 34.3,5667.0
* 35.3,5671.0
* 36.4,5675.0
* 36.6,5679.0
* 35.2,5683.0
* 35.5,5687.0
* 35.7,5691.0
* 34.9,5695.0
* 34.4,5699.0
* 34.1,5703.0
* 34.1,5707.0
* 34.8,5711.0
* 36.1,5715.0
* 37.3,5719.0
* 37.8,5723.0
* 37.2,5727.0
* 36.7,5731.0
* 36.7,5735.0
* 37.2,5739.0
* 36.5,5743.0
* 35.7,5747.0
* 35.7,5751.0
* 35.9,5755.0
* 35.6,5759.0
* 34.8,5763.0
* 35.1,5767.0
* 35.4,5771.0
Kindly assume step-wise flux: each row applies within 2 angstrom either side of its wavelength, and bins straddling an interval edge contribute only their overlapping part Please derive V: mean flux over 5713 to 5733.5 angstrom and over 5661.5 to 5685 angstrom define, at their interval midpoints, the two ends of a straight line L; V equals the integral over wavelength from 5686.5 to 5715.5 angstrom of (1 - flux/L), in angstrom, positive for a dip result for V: 1.11 angstrom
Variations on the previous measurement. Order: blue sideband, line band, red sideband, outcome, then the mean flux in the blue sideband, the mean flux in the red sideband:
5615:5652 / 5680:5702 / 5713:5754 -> 0.5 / 34.9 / 36.7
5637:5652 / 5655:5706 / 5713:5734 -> 1.2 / 34.7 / 37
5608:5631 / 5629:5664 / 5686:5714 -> 0.4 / 35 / 34.8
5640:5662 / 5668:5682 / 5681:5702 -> -0.4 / 34.6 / 35.1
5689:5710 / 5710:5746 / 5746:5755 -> -1.5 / 34.6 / 35.7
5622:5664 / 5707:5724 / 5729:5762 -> -0.2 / 34.7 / 36.2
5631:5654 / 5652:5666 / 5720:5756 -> 0.4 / 34.7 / 36.6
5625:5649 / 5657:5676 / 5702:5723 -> 0.3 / 34.9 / 35.6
